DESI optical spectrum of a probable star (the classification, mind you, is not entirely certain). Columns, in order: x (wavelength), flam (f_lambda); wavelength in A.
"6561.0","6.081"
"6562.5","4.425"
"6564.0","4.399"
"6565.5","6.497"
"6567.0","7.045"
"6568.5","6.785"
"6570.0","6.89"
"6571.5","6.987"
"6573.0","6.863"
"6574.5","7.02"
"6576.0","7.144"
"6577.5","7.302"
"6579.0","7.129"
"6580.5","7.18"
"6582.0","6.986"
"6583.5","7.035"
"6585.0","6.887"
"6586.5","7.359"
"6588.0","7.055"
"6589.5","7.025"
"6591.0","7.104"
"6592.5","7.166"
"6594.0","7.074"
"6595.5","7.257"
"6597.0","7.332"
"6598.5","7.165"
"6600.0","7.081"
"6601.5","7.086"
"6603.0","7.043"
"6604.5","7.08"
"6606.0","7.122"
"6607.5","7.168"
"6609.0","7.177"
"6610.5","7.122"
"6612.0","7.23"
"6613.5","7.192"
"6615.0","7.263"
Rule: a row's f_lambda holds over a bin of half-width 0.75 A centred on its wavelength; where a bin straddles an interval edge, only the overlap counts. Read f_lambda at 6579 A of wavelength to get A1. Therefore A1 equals 7.129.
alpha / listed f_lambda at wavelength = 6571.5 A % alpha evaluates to 6.987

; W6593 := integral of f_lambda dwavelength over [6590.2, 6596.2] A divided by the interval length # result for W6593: 7.15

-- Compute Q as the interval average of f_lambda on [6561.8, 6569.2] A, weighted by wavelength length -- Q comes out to 5.83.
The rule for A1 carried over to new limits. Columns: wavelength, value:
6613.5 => 7.192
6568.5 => 6.785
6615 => 7.263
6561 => 6.081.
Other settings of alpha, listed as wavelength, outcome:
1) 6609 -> 7.177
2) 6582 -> 6.986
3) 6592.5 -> 7.166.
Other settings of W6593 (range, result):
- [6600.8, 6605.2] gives 7.07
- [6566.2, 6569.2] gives 6.91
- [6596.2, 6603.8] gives 7.14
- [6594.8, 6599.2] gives 7.25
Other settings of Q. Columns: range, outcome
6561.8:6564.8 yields 4.45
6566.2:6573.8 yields 6.91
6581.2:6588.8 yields 7.06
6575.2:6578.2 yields 7.22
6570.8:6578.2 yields 7.06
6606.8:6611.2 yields 7.16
